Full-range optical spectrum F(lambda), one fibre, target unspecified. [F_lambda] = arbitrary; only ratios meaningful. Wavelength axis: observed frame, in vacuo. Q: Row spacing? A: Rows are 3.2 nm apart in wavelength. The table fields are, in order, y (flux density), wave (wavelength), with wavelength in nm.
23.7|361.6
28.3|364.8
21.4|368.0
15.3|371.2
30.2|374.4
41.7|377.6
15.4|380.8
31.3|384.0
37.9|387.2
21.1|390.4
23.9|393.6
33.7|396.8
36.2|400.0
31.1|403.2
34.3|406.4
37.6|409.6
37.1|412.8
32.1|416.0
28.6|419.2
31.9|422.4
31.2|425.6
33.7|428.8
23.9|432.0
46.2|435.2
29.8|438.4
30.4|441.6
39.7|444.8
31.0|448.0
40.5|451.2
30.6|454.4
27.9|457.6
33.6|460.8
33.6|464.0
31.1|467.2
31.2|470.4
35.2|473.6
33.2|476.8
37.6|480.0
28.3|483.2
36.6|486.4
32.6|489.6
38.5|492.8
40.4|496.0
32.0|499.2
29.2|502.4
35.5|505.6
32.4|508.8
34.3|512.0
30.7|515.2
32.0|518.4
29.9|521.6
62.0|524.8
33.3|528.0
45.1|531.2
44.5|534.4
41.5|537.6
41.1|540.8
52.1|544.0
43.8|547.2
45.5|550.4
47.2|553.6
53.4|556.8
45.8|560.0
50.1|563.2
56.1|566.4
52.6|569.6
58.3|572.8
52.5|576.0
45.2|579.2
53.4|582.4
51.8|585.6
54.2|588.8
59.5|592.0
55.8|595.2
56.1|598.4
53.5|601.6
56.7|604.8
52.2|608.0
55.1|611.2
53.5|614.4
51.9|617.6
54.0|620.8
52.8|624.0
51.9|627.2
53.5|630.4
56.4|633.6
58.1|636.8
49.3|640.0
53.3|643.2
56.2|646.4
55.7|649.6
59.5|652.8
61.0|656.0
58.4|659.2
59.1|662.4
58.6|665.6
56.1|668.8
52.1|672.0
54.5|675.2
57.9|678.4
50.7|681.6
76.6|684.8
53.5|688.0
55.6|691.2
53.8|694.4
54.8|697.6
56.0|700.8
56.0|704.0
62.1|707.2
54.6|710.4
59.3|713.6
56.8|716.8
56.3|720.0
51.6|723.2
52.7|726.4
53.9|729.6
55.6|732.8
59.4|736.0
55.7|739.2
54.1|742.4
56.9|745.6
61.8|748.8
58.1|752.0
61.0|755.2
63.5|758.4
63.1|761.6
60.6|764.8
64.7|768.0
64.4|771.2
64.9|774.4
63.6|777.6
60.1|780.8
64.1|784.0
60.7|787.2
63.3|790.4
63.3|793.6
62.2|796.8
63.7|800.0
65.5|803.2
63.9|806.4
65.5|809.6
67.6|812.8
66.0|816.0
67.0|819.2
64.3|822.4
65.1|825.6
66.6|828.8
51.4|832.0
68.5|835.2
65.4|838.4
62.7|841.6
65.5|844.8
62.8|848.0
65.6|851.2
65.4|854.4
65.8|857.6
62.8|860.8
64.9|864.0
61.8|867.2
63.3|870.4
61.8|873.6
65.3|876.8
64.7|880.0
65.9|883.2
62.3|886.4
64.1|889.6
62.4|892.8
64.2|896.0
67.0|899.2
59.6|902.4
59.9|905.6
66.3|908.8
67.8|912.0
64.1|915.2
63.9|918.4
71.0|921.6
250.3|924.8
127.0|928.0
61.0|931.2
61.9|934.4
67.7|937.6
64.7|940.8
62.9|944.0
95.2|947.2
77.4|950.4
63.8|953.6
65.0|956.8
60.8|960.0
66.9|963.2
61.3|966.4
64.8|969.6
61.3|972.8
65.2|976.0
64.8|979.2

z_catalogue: 0.41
